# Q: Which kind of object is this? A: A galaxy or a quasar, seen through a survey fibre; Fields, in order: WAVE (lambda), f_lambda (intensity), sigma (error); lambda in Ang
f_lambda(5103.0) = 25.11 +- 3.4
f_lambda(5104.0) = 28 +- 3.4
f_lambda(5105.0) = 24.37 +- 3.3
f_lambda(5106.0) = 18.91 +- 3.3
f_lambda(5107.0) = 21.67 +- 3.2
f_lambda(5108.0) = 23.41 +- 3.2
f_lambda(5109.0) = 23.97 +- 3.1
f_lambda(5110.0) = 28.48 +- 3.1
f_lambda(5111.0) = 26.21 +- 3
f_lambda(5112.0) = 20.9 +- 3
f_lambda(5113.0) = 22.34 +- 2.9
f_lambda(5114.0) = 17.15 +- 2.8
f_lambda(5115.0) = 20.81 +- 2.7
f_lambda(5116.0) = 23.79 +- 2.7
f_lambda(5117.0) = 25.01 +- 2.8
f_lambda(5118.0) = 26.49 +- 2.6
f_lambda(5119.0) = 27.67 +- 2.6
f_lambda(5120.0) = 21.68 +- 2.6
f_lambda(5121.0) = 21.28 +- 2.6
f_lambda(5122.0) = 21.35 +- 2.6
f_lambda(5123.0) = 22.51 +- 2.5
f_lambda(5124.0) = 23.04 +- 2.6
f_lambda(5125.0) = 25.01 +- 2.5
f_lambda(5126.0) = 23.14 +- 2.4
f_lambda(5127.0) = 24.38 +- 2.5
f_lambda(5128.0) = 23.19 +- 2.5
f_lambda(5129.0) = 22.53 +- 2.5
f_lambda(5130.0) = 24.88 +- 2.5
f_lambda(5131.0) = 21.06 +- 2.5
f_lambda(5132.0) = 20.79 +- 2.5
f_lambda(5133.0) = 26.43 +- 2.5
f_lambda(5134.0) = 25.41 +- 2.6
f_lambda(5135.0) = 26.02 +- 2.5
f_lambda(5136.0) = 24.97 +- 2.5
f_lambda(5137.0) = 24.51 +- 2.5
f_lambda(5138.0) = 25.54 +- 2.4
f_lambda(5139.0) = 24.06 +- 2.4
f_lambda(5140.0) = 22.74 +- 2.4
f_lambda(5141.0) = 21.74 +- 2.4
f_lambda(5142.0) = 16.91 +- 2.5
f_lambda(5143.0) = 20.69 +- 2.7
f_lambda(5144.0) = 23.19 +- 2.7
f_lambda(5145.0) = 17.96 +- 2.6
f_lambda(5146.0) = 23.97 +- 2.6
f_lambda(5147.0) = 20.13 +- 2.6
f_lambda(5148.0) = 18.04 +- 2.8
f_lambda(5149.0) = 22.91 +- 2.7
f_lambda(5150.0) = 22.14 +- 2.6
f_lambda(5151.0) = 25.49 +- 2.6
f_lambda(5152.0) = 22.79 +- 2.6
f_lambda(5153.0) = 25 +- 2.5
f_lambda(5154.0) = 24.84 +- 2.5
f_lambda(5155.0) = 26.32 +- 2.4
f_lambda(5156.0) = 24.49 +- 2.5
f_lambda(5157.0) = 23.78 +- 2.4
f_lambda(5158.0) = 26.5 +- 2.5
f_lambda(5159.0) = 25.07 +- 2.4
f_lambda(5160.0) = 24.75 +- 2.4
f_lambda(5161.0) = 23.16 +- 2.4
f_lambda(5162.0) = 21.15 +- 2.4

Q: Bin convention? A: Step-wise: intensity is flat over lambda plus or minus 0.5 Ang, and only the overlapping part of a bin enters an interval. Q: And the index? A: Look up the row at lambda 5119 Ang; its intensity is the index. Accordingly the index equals 27.67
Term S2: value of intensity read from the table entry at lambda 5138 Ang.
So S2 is 25.54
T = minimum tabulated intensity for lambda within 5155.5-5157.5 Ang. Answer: 23.78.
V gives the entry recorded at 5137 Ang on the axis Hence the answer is 24.51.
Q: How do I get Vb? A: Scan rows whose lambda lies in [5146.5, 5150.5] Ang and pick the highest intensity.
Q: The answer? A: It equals 22.91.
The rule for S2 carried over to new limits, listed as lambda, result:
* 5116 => 23.79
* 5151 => 25.49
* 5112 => 20.9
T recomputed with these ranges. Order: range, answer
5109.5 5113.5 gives 20.9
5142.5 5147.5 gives 17.96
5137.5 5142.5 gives 16.91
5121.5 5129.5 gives 21.35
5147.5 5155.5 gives 18.04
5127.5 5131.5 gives 21.06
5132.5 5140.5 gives 22.74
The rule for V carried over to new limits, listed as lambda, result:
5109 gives 23.97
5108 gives 23.41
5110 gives 28.48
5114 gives 17.15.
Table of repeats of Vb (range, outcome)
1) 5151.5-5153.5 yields 25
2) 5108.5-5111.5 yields 28.48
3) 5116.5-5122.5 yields 27.67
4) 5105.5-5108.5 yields 23.41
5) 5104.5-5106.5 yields 24.37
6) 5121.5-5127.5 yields 25.01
